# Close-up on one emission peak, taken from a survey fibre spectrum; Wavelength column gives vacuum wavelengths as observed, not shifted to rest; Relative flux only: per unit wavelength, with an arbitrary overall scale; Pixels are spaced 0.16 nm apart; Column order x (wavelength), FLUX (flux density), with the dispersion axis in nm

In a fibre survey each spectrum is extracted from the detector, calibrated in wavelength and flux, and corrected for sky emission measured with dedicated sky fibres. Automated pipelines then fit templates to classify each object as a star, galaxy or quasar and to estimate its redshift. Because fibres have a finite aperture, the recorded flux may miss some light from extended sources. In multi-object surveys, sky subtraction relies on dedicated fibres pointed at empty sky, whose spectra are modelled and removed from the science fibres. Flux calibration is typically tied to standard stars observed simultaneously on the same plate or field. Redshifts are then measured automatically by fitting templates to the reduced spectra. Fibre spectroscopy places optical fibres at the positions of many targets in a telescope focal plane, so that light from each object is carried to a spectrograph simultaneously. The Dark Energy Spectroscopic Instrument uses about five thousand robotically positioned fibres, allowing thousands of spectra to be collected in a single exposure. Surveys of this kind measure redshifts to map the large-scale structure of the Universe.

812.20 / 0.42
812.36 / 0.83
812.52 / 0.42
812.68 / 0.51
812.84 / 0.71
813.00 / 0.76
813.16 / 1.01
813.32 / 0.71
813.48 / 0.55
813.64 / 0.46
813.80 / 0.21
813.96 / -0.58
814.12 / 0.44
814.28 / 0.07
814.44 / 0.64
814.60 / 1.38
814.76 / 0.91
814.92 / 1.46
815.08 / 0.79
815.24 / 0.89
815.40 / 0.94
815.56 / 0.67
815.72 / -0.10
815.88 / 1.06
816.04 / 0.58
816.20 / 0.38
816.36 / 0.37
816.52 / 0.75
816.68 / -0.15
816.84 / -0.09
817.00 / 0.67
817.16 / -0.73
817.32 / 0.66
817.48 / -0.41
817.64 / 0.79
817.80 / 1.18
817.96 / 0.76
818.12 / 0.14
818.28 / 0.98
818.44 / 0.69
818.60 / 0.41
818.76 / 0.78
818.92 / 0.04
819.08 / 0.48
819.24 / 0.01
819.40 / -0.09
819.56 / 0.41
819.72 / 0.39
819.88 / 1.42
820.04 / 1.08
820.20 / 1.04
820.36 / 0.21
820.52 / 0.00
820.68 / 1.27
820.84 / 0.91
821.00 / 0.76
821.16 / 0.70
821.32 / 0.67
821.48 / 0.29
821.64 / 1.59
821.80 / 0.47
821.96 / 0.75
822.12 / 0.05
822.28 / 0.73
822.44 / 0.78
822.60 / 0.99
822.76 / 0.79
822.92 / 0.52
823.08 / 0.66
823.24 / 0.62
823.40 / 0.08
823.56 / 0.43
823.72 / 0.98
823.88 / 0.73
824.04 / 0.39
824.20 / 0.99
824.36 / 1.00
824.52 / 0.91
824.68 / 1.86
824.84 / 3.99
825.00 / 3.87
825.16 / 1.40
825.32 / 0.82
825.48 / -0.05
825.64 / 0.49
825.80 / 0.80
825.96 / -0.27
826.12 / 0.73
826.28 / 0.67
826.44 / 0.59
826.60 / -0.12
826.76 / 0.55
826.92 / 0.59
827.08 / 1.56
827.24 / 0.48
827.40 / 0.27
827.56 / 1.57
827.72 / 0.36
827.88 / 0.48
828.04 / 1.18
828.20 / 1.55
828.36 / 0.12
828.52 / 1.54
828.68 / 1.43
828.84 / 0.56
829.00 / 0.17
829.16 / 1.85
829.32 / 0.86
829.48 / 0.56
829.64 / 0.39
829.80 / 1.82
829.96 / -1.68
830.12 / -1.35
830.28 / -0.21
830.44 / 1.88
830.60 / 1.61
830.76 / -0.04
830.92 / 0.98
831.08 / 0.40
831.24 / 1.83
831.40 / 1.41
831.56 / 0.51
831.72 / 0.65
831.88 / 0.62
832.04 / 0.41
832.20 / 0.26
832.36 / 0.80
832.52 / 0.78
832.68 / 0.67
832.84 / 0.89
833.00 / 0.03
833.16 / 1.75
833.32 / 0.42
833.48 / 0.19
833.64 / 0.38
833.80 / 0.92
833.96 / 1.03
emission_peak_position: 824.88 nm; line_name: H-gamma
